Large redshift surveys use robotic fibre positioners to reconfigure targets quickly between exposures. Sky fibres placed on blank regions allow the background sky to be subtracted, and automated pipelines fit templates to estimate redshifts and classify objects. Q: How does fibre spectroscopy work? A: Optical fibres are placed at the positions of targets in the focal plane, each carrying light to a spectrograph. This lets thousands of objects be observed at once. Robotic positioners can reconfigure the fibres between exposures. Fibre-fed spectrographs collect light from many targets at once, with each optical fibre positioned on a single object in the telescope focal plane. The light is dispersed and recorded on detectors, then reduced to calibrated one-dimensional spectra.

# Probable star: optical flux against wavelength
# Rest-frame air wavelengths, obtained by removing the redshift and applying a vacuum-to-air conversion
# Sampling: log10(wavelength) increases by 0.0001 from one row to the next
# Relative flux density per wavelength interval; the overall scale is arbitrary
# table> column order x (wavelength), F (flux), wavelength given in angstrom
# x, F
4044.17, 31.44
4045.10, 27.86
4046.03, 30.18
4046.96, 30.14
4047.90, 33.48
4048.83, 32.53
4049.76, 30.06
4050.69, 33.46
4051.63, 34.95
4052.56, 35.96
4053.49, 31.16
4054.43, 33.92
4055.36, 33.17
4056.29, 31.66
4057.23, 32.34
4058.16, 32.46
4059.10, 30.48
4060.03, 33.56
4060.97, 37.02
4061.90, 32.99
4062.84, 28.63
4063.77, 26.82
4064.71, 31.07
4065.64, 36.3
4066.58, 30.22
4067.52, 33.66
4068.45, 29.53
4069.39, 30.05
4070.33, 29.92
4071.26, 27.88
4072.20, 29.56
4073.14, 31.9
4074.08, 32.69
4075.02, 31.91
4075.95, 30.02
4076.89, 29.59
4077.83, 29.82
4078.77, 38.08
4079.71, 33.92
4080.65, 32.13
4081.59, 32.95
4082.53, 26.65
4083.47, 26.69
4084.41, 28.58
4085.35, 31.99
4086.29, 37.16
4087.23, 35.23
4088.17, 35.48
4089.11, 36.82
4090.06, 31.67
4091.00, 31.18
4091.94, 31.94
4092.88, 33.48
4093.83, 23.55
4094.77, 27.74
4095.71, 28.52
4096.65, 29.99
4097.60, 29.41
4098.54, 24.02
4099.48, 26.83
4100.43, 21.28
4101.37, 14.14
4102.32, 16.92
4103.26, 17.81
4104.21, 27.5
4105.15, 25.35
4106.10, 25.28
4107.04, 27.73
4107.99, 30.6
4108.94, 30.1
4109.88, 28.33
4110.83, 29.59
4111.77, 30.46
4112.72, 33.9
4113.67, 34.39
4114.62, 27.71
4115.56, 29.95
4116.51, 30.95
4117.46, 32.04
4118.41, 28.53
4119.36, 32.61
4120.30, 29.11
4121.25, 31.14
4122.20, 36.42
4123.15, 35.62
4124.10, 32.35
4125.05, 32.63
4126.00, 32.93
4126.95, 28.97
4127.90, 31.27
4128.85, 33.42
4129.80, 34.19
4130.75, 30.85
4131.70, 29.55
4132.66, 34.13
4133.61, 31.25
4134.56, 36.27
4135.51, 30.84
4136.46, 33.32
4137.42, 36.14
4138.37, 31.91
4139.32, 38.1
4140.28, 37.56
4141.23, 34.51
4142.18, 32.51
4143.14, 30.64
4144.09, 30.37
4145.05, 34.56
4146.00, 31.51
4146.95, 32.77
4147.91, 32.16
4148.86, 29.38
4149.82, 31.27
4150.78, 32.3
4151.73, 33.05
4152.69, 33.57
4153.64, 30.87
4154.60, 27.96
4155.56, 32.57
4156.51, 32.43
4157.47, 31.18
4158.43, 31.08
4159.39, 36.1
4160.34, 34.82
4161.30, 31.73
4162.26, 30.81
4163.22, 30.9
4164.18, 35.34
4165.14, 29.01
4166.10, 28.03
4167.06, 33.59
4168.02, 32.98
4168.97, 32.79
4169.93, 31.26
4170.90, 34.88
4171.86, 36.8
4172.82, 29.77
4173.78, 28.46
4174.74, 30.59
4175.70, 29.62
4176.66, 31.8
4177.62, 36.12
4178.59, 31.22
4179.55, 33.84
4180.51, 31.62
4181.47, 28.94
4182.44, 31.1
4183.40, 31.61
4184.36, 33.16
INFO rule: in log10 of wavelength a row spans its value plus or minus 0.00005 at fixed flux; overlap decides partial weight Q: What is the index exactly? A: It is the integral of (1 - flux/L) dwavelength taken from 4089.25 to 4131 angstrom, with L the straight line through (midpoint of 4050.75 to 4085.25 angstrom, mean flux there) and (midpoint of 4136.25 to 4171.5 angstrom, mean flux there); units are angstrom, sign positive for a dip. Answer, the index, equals 3.8 angstrom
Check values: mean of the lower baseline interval 31.6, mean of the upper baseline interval 32.5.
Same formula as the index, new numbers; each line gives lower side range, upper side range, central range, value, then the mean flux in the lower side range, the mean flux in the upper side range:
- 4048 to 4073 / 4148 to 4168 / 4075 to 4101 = 1.14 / 31.9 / 31.8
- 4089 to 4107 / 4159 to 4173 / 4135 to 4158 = -1.33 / 26.3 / 32.6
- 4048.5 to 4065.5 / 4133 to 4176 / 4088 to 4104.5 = 2.78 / 32.4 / 32.4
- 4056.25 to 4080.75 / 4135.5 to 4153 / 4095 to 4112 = 3.45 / 31.6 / 33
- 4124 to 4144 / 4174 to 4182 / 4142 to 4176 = 0.33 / 33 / 31.6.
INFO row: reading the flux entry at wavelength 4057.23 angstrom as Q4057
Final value 32.34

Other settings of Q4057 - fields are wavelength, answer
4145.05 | 34.56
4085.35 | 31.99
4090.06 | 31.67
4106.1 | 25.28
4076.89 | 29.59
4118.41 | 28.53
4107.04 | 27.73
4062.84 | 28.63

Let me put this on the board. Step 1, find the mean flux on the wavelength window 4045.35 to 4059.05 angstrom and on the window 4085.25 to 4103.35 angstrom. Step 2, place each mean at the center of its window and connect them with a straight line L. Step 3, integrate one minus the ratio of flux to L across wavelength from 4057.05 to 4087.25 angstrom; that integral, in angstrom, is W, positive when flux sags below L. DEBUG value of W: -1.0 angstrom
